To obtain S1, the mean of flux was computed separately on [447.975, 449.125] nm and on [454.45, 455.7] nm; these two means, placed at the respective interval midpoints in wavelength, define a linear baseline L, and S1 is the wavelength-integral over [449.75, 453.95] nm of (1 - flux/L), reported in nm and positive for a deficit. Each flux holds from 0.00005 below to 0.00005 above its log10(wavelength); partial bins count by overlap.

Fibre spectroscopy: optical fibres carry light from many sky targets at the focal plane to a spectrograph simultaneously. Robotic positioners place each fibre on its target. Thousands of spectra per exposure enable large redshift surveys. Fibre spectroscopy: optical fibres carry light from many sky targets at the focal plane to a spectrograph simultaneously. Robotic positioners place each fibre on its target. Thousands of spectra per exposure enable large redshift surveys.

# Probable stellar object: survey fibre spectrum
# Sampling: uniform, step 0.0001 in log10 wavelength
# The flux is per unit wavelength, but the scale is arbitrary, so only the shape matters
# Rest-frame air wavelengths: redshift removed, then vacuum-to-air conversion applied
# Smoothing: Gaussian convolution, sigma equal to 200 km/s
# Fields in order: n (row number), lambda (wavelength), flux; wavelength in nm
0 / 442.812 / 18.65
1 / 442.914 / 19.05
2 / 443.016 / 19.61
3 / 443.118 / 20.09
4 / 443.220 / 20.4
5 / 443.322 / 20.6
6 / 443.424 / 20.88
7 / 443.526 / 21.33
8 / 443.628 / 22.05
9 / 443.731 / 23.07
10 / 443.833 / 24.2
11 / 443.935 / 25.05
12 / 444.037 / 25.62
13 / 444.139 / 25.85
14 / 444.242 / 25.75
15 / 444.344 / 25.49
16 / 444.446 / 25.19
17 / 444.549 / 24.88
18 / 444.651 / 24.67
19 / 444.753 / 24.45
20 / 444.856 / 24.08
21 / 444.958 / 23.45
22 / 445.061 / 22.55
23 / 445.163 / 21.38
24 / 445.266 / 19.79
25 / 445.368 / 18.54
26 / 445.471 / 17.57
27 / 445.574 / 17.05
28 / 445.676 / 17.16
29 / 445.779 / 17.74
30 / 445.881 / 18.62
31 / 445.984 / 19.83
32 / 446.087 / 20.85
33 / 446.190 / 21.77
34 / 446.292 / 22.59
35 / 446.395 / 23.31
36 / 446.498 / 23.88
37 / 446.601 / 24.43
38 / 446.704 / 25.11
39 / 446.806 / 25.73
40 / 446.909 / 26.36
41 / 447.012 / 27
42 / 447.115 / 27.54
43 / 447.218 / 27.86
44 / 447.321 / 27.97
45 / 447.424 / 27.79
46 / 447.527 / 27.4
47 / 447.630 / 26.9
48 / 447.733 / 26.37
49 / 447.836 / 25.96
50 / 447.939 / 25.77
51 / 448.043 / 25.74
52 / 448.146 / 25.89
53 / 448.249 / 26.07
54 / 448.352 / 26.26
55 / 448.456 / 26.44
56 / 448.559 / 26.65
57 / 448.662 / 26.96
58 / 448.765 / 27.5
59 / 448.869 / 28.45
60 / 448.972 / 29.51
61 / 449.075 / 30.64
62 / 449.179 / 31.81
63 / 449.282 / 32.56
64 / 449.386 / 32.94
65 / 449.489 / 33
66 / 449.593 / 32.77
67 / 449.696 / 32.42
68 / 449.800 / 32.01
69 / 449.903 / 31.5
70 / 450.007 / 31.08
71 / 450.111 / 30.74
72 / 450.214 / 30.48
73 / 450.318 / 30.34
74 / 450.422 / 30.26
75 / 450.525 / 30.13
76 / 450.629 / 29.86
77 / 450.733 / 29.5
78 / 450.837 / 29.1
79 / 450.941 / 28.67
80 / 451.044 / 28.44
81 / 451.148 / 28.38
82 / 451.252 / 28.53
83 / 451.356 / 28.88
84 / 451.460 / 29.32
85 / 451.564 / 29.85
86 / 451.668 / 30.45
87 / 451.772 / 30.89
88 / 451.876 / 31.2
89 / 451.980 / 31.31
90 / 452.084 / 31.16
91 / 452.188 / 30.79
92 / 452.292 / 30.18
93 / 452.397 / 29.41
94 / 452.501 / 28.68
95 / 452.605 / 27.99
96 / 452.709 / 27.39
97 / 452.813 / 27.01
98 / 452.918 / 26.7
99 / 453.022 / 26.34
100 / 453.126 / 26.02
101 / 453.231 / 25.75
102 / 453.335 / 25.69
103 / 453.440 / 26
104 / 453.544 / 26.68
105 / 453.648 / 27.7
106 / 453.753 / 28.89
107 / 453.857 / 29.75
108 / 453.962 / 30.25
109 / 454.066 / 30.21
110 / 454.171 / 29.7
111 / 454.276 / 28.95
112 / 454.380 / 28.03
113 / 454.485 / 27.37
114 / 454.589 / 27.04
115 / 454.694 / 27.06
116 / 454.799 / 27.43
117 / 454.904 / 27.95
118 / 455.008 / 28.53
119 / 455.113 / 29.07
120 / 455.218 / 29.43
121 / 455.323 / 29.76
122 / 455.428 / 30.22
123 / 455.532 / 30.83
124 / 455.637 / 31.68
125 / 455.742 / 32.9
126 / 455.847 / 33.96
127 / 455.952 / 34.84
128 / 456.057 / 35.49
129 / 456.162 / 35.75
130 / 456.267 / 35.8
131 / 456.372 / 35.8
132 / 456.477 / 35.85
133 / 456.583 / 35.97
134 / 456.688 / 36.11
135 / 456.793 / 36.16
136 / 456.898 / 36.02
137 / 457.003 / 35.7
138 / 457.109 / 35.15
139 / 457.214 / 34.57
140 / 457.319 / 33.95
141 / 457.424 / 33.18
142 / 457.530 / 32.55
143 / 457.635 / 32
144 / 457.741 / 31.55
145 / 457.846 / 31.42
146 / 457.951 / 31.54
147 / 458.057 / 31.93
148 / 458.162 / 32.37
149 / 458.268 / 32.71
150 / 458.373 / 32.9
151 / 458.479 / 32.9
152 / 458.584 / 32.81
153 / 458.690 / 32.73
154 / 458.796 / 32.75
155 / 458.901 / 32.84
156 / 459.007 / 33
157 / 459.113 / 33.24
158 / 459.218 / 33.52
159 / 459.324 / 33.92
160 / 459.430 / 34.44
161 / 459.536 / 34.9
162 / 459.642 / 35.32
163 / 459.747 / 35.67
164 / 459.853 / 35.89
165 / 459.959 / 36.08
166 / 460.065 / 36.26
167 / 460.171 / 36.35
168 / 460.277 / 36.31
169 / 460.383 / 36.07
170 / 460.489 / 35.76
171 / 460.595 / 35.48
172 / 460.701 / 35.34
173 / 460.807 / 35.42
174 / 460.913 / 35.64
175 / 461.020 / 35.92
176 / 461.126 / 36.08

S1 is -0.15 nm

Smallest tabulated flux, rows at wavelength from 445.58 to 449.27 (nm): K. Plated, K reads 17.16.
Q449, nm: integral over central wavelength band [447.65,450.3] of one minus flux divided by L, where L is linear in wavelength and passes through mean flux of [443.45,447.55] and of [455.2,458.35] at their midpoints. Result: -0.27 nm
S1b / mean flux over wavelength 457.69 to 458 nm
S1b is 31.6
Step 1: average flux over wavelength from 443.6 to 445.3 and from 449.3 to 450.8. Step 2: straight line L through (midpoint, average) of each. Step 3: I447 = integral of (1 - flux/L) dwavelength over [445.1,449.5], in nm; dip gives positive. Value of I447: 0.43 nm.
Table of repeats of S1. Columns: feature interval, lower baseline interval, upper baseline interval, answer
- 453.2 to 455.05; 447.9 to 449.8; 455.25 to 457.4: 0.27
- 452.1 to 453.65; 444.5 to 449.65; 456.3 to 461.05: 0.11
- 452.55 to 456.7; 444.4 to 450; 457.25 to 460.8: 0.13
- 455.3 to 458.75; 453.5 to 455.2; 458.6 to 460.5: -0.22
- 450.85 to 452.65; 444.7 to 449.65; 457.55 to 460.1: -0.08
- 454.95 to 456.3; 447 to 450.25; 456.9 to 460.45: 0.01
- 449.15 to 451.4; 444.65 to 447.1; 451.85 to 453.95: -0.41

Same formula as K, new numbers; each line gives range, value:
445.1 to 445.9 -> 17.05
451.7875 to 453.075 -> 26.34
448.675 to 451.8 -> 27.5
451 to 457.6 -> 25.69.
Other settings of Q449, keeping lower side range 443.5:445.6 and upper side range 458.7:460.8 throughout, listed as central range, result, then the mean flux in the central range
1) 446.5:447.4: -0.05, 26.4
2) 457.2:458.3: 0.03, 32.4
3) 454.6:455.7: 0.08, 29.1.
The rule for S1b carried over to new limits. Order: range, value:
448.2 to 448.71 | 26.5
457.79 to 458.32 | 32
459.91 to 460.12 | 36.2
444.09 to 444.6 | 25.4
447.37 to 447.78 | 27.1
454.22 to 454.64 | 27.9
